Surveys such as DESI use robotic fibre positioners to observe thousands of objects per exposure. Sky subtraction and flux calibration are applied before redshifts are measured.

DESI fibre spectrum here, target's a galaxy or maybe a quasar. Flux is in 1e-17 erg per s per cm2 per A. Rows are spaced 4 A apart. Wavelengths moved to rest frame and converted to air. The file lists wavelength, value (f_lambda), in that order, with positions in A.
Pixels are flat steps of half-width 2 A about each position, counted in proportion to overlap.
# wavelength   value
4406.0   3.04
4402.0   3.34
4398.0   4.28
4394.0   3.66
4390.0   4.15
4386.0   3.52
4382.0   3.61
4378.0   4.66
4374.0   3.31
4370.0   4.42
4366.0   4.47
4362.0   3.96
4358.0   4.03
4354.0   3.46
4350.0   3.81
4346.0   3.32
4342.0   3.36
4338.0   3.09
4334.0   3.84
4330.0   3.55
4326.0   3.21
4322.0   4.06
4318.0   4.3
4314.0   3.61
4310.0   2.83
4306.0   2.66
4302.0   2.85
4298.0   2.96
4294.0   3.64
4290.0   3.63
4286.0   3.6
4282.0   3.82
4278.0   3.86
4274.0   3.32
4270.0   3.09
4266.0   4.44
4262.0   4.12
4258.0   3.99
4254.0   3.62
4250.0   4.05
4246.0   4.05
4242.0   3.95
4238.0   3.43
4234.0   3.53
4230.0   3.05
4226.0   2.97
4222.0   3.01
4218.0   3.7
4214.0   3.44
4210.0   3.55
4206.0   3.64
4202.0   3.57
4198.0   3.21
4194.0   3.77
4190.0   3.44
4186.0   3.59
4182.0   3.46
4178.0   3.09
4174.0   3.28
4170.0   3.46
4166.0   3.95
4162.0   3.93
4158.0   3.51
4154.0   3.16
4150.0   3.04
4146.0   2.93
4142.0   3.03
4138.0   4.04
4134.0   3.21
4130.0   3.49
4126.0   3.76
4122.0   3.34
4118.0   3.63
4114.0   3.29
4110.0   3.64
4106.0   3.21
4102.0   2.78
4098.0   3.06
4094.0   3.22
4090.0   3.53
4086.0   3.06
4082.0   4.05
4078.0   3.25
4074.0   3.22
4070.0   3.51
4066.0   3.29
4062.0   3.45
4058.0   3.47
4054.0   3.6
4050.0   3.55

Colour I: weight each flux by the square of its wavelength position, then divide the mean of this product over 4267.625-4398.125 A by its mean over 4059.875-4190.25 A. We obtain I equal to 1.2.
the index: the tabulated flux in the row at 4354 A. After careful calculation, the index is 3.46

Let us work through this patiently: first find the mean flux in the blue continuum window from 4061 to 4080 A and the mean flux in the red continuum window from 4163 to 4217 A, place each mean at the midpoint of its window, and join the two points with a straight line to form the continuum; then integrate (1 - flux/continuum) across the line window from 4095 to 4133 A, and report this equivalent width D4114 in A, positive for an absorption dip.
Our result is 0.6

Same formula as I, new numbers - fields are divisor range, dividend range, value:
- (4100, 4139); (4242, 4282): 1.20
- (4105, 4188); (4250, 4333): 1.11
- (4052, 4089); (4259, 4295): 1.20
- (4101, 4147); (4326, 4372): 1.23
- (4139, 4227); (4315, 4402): 1.21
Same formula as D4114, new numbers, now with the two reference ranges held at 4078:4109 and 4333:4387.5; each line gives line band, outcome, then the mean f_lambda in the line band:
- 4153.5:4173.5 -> -1.16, 3.61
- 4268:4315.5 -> 4.29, 3.32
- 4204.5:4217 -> -0.18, 3.55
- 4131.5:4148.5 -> 0.35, 3.3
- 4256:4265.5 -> -1.38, 4.12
